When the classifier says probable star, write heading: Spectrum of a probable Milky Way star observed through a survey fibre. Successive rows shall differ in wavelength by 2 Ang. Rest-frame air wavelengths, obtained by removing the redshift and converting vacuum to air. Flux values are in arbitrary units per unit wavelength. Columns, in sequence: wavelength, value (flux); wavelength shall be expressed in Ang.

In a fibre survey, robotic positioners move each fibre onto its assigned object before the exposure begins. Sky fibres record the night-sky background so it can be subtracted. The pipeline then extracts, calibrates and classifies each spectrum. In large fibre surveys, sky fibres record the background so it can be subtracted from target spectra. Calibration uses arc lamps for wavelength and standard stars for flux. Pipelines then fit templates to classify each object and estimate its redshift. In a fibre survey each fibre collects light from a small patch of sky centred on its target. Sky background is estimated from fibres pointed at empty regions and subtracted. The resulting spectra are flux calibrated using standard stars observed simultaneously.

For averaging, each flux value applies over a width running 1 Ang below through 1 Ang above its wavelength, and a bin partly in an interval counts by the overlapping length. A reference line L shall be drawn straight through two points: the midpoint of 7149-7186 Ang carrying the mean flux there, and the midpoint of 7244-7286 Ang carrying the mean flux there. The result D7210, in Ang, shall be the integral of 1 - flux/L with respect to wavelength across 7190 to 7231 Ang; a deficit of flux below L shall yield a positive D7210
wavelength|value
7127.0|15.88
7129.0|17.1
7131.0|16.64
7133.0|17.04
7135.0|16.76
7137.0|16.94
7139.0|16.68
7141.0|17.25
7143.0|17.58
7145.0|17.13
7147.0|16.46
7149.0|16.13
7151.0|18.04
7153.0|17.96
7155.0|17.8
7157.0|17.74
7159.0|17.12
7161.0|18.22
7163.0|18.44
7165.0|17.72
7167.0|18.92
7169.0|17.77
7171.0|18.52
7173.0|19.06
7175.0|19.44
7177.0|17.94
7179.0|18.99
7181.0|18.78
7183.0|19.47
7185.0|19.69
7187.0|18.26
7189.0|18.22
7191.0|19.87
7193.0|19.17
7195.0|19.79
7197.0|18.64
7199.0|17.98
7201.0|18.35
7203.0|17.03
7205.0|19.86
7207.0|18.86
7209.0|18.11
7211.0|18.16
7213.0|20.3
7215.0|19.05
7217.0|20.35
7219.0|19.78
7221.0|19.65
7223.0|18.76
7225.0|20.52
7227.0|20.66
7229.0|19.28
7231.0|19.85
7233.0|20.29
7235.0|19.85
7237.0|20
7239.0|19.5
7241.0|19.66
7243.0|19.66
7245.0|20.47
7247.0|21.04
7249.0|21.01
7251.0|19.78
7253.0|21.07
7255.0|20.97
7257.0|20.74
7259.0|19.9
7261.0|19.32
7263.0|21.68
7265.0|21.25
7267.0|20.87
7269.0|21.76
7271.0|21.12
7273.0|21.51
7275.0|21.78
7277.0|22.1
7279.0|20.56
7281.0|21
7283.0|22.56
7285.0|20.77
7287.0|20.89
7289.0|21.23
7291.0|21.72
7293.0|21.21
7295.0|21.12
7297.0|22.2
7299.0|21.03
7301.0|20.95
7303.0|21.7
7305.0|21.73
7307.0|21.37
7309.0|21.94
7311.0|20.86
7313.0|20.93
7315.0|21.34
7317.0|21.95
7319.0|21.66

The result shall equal 0.6 Ang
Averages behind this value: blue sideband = 18.4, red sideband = 21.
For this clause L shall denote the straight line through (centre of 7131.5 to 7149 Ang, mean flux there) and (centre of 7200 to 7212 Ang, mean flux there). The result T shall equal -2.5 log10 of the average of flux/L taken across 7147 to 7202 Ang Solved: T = -0.04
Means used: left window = 16.9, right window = 18.4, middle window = 18.4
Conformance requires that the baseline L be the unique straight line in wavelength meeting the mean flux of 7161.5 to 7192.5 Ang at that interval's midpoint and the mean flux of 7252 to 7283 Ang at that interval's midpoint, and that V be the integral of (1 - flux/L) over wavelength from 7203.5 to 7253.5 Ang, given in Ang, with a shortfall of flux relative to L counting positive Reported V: 0.7 Ang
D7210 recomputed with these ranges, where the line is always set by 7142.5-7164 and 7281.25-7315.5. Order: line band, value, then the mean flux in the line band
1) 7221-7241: -0.3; 19.8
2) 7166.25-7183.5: -0.6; 18.7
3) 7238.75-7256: -0.3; 20.4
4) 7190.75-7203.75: 0.0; 18.7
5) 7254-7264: -0.1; 20.5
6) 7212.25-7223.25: -0.3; 19.7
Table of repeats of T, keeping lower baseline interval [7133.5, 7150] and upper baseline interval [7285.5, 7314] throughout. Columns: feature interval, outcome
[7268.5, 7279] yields -0.05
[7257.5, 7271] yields -0.03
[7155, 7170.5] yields -0.03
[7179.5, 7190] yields -0.05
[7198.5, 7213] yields 0.01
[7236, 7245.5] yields -0.01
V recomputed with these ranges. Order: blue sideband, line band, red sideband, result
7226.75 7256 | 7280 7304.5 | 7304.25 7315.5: -0.37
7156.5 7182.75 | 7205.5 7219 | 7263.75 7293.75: 0.24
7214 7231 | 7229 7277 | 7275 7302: -0.17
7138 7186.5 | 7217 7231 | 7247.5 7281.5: -0.01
